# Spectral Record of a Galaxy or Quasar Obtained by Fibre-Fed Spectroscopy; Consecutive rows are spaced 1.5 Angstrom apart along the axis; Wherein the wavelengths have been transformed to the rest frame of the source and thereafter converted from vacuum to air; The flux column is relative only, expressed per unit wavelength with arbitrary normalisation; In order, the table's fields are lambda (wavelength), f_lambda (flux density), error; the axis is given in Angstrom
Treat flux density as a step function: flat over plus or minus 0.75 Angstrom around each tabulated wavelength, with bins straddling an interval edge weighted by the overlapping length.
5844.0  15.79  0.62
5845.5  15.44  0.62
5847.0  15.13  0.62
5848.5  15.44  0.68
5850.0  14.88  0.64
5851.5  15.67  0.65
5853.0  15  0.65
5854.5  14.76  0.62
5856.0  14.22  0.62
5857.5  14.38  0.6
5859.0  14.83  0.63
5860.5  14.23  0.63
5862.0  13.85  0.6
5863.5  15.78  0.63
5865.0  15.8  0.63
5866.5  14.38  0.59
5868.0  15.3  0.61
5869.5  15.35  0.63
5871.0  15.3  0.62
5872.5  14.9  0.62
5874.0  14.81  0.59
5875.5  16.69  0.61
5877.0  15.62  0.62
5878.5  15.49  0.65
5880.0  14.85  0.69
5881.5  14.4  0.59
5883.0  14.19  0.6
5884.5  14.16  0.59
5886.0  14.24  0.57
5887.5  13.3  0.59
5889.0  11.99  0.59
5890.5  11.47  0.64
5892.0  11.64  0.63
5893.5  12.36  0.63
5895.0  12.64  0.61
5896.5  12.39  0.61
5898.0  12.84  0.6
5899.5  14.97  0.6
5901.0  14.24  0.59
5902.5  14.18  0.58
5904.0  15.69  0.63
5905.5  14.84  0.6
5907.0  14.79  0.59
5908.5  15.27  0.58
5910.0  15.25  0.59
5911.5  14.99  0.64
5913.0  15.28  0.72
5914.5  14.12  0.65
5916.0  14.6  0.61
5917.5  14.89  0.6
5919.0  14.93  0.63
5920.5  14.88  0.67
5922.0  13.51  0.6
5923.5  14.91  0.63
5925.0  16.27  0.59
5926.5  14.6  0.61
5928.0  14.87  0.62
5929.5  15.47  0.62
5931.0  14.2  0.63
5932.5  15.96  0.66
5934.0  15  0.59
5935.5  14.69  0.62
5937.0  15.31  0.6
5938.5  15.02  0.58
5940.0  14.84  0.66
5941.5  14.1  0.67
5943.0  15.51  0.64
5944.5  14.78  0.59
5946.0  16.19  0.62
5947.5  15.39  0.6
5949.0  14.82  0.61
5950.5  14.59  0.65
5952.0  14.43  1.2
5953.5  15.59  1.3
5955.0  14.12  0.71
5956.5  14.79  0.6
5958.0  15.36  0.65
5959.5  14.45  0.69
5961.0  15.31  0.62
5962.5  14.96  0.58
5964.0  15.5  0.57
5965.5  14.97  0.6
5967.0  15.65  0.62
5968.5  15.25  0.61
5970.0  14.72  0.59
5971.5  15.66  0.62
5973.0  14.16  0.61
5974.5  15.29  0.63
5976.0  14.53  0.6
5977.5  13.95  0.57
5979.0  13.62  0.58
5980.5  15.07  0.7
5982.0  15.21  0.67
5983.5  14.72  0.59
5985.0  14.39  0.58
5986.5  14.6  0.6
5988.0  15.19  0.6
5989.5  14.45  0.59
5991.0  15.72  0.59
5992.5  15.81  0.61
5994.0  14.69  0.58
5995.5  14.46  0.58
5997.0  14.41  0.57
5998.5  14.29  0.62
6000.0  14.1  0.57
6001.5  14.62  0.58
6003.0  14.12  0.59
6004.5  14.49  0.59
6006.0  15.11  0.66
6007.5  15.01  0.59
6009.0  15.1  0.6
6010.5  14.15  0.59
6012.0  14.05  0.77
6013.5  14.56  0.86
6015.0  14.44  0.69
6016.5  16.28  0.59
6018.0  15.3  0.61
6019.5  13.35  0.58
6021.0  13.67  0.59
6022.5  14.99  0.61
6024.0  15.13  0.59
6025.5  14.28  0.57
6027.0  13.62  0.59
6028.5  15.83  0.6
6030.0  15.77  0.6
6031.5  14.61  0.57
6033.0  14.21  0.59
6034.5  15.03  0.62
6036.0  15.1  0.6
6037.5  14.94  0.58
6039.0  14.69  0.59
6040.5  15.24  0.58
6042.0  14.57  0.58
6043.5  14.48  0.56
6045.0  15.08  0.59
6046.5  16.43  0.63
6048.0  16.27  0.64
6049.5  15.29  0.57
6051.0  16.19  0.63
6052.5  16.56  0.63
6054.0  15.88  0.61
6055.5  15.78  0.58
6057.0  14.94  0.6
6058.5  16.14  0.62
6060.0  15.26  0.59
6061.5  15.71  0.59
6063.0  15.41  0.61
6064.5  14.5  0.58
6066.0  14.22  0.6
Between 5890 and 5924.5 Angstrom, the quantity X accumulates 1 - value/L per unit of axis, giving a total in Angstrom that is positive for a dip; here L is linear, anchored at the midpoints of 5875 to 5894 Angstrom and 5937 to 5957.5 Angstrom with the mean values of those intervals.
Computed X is 0.3 Angstrom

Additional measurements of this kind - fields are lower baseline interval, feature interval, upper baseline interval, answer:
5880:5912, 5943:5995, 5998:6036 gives -2.3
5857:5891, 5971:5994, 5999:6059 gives 0.1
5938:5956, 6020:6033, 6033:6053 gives 0.5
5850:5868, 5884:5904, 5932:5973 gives 2.3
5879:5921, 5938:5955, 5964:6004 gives -0.6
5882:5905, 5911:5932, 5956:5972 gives -1.1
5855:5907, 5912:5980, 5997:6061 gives -1.5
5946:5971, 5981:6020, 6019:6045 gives 0.3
